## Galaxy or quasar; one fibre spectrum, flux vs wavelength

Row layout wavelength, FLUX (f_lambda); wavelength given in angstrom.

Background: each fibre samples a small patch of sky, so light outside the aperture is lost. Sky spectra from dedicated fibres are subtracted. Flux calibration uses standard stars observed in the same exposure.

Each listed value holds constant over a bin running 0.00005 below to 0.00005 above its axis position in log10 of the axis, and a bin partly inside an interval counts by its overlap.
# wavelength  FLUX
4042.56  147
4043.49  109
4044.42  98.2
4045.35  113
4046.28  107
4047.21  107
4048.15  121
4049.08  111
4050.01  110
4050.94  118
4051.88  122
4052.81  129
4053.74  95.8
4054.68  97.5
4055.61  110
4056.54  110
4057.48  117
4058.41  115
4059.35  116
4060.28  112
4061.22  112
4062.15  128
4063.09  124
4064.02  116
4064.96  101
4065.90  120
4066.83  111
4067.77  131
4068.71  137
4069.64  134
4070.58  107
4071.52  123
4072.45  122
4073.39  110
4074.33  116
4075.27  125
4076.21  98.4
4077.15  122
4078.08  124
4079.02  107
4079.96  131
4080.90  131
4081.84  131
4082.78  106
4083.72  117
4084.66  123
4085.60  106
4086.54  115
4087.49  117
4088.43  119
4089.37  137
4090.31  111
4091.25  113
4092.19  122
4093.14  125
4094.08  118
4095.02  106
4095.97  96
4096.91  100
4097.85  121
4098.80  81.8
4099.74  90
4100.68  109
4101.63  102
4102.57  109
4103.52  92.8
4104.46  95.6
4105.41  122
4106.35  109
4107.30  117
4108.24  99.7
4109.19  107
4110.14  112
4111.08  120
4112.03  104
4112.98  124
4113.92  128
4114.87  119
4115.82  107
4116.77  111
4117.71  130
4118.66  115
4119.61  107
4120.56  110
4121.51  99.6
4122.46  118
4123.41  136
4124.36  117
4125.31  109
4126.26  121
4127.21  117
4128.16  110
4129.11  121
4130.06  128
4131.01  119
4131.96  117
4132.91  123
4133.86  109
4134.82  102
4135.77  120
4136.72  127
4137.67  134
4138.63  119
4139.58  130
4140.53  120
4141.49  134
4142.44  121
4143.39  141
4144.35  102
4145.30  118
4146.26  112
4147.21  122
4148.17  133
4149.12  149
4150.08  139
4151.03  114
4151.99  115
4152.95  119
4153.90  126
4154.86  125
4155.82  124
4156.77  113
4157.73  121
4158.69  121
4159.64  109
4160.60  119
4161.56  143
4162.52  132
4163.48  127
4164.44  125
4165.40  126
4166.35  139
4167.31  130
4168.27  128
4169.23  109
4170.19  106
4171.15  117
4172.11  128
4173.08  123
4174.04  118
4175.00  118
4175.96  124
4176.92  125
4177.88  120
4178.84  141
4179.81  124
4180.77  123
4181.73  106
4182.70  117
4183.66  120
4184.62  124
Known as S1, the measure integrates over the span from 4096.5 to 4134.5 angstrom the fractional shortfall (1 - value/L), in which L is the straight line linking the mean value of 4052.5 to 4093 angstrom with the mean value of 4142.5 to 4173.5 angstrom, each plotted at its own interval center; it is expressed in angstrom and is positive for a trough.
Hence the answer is 2.6 angstrom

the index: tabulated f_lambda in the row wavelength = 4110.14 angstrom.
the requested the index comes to 112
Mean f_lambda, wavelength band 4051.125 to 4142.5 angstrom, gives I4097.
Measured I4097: 116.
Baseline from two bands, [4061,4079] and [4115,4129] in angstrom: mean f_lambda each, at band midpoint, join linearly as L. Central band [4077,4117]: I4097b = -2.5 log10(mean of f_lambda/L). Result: 0.038 mag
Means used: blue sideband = 119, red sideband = 115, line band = 113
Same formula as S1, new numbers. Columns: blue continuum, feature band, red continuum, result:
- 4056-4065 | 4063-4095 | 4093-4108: -2.30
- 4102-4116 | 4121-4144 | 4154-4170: -0.69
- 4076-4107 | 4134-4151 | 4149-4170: -0.39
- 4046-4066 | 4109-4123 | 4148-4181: 0.60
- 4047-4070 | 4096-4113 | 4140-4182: 1.96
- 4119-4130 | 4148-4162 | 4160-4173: -0.24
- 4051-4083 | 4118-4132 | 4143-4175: 0.54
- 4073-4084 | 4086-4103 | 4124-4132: 1.08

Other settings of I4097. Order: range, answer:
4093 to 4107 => 105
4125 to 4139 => 119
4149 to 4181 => 124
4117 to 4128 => 116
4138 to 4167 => 125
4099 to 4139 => 114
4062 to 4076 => 120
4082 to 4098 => 115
